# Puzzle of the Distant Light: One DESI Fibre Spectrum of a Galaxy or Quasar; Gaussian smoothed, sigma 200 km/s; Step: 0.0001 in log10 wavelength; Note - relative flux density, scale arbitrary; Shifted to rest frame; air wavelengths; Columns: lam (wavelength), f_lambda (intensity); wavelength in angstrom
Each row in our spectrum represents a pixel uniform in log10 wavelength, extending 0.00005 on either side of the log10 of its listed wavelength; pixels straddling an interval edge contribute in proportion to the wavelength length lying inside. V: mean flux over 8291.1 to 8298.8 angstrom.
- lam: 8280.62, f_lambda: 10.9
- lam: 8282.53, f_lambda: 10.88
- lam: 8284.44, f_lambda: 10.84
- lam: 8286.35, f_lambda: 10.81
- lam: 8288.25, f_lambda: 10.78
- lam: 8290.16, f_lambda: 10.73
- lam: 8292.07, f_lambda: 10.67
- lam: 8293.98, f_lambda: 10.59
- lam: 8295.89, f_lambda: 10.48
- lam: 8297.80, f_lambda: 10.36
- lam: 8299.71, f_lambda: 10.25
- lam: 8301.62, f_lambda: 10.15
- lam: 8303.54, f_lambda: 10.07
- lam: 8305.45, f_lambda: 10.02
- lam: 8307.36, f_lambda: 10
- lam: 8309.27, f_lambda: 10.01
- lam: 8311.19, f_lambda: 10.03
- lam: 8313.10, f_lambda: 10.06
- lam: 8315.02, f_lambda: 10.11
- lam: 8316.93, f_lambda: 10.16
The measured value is 10.5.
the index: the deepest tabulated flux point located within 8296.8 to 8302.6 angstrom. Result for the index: 10.15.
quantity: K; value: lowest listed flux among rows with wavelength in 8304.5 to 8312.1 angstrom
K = 10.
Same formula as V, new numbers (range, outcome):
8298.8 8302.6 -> 10.2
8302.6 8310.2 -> 10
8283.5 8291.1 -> 10.8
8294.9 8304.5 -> 10.3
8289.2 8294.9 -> 10.7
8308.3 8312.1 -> 10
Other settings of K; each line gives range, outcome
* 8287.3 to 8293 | 10.67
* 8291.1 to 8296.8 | 10.48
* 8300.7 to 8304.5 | 10.07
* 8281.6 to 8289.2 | 10.78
